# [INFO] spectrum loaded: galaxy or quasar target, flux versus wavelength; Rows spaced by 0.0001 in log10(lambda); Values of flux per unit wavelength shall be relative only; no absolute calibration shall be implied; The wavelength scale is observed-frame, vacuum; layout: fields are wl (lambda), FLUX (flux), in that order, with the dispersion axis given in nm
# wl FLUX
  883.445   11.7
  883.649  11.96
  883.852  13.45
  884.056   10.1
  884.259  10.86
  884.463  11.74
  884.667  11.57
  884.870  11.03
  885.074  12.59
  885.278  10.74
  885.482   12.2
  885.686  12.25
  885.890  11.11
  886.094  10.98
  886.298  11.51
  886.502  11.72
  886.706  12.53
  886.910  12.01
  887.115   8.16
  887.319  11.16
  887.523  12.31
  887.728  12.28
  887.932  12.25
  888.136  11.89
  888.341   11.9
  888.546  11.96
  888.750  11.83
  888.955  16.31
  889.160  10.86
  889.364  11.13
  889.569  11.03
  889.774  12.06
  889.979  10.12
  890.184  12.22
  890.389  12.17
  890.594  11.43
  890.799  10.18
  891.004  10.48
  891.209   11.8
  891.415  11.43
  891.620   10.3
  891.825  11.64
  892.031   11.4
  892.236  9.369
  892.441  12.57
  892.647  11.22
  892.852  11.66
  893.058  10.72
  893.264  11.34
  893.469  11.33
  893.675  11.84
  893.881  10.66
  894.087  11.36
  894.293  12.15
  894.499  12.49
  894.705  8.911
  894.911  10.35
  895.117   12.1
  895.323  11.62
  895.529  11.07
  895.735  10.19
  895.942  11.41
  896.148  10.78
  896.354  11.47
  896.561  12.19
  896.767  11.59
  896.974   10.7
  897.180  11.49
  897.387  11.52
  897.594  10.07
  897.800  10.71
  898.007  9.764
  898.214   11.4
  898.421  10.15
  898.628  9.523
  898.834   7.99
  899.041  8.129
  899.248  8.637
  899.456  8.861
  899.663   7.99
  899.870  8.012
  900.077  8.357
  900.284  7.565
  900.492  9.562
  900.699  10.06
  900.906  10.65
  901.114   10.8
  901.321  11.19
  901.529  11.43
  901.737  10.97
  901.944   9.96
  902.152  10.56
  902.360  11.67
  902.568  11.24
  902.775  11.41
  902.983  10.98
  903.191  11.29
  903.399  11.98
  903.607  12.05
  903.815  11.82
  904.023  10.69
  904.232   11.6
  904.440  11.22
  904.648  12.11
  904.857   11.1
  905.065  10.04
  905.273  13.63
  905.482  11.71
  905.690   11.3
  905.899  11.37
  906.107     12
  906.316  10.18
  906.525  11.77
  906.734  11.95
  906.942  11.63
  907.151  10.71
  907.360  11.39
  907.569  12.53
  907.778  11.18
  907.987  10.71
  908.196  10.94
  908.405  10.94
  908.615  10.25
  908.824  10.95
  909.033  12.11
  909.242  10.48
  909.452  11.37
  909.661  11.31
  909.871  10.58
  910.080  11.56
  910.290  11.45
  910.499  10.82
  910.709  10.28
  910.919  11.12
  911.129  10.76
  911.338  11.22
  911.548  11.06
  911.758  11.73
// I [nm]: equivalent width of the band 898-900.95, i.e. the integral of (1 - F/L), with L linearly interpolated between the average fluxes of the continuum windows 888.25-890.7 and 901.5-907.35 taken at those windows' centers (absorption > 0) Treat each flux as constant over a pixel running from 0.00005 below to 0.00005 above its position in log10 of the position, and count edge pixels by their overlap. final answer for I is 0.64 nm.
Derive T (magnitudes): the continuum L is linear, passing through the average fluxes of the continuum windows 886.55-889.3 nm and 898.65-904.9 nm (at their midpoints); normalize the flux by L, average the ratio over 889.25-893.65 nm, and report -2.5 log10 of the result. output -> 0.03 mag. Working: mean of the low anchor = 11.9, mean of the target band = 11.2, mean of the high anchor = 10.3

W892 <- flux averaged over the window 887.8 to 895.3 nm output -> 11.5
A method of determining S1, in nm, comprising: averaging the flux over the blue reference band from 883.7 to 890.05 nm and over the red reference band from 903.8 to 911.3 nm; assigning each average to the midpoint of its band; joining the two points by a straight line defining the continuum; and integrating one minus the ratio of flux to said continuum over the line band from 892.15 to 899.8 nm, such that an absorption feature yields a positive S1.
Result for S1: 0.55 nm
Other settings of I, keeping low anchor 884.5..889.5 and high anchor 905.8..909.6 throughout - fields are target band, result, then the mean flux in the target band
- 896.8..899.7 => 0.41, 9.86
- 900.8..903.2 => 0.08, 11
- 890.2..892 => 0.06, 11.2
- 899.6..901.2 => 0.32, 9.14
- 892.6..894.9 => 0.08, 11.2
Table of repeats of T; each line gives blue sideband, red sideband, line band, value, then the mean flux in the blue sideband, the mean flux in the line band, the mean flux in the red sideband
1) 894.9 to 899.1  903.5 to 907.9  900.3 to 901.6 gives 0.07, 10.7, 10.4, 11.5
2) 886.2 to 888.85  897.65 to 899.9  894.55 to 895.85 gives -0.08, 11.7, 10.8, 9.25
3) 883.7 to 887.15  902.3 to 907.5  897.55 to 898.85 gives 0.14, 11.5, 10.1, 11.5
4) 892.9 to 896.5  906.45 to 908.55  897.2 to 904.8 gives 0.09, 11.2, 10.3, 11.3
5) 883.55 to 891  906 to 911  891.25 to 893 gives 0.03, 11.6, 11.2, 11.2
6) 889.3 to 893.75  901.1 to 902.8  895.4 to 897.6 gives 0.00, 11.2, 11.2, 11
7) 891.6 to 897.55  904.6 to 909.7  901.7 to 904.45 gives 0.00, 11.2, 11.3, 11.3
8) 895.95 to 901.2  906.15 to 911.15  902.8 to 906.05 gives -0.09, 9.94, 11.5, 11.1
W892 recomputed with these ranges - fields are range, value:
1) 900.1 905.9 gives 11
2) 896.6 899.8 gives 9.93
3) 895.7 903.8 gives 10.4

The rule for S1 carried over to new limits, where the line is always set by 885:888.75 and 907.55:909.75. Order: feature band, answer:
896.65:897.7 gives 0.03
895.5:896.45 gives 0.04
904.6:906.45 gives -0.05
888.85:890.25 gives -0.05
